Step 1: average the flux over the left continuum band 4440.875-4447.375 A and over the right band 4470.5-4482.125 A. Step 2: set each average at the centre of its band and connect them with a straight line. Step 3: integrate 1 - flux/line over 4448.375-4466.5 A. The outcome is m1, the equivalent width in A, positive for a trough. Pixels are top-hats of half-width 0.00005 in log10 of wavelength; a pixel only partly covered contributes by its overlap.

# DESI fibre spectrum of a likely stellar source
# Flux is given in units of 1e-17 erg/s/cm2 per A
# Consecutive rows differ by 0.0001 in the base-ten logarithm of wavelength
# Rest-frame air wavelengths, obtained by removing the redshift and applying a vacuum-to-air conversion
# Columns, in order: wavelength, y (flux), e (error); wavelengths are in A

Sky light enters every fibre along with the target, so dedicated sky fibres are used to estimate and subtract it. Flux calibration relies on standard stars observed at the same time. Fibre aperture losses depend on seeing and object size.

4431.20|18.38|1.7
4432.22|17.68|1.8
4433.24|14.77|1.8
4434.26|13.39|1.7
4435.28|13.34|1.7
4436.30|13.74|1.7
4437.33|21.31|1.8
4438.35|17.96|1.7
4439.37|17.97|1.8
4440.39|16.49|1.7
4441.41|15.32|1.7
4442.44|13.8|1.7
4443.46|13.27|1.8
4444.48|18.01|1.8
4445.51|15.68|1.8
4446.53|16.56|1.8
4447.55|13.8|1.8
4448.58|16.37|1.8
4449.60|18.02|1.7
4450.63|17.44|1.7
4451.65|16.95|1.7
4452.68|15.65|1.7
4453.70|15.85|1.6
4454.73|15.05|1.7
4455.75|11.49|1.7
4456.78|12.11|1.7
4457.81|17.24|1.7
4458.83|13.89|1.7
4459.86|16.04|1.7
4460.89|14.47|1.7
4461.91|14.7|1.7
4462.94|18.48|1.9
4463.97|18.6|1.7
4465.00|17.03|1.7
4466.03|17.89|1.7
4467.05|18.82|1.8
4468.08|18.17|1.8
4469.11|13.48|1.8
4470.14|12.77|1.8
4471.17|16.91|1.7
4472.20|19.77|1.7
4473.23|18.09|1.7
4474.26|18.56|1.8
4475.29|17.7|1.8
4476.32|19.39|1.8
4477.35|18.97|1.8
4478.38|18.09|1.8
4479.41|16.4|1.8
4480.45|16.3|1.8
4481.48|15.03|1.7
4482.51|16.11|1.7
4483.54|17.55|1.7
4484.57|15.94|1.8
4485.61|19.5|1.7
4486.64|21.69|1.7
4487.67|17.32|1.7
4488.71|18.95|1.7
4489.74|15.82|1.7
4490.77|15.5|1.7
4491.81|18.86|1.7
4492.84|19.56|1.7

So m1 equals 0.40 A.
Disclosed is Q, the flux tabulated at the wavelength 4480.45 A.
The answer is 16.3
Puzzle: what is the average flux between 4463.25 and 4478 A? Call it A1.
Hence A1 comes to 17.6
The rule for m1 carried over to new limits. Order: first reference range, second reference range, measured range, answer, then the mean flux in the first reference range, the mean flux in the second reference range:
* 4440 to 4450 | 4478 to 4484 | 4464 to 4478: -1.1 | 15.7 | 16.5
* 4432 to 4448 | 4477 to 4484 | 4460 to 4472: -0.1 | 15.8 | 16.9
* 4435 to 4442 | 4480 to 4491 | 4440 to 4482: 1.6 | 16.7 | 17.3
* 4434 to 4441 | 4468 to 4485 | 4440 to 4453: 0.5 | 16.4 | 17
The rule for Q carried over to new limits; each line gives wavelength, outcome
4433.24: 14.77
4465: 17.03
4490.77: 15.5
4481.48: 15.03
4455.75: 11.49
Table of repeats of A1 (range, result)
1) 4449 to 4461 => 15.4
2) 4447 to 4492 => 16.7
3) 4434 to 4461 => 15.6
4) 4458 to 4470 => 16.4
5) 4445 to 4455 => 16.2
